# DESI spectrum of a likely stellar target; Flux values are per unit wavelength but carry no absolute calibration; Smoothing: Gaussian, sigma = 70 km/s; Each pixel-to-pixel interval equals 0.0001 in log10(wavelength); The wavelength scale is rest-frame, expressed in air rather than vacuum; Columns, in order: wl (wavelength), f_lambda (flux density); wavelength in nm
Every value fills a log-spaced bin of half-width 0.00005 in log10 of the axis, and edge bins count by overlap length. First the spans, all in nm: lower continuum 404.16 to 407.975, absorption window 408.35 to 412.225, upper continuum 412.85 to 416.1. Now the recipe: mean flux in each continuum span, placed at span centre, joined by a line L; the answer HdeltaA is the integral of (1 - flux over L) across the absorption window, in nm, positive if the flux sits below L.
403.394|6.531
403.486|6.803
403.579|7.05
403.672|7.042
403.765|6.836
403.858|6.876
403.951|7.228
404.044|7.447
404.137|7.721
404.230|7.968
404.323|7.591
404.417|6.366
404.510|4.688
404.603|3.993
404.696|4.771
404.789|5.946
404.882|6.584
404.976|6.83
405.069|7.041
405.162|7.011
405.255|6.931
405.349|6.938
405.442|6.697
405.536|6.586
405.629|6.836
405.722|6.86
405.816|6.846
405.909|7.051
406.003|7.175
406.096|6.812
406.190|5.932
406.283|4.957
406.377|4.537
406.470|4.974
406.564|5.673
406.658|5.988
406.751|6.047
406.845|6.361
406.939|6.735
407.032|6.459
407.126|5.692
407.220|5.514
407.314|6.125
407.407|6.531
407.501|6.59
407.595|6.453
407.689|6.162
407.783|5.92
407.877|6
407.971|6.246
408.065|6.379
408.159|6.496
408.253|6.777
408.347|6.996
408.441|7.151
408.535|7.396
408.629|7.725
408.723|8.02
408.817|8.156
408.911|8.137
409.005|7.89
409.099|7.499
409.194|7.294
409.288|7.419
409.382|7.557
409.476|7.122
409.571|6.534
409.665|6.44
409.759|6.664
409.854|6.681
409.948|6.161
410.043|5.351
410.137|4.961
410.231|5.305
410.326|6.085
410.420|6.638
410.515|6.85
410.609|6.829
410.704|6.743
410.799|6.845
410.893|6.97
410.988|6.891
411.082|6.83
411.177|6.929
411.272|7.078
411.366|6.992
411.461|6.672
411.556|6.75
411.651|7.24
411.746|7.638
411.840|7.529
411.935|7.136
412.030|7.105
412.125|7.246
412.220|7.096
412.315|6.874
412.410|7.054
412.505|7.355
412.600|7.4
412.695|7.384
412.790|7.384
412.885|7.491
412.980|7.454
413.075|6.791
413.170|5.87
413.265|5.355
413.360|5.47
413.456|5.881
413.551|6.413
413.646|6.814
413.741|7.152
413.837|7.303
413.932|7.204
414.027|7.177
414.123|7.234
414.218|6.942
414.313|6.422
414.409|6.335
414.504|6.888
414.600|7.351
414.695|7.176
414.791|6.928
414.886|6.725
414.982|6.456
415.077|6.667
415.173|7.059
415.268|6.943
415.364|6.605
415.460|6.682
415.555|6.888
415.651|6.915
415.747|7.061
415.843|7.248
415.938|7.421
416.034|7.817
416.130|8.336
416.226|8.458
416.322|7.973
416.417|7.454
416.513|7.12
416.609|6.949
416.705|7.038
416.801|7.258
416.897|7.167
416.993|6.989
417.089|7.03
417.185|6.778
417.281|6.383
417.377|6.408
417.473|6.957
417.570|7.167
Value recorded -0.25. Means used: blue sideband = 6.26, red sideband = 6.83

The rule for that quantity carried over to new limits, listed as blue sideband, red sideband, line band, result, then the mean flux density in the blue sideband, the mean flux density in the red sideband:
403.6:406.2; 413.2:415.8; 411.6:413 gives -0.118 nm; 6.68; 6.74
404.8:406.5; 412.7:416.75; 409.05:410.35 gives 0.036 nm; 6.48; 6.98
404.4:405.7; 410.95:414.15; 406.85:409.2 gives -0.098 nm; 6.24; 6.94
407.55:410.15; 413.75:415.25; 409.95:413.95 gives 0.082 nm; 6.87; 6.93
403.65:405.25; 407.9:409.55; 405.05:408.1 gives 0.275 nm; 6.59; 7.28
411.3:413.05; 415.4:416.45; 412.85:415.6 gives 0.227 nm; 7.21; 7.47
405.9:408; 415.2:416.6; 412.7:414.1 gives 0.051 nm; 6.06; 7.34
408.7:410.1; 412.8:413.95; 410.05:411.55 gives 0.081 nm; 7.1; 6.61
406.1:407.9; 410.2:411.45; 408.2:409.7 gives -0.250 nm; 5.95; 6.71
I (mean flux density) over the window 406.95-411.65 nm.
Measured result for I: 6.72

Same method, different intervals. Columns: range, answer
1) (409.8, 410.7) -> 6.13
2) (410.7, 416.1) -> 6.94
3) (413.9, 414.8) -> 6.96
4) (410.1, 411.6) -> 6.6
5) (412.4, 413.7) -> 6.72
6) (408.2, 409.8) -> 7.34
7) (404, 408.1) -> 6.31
